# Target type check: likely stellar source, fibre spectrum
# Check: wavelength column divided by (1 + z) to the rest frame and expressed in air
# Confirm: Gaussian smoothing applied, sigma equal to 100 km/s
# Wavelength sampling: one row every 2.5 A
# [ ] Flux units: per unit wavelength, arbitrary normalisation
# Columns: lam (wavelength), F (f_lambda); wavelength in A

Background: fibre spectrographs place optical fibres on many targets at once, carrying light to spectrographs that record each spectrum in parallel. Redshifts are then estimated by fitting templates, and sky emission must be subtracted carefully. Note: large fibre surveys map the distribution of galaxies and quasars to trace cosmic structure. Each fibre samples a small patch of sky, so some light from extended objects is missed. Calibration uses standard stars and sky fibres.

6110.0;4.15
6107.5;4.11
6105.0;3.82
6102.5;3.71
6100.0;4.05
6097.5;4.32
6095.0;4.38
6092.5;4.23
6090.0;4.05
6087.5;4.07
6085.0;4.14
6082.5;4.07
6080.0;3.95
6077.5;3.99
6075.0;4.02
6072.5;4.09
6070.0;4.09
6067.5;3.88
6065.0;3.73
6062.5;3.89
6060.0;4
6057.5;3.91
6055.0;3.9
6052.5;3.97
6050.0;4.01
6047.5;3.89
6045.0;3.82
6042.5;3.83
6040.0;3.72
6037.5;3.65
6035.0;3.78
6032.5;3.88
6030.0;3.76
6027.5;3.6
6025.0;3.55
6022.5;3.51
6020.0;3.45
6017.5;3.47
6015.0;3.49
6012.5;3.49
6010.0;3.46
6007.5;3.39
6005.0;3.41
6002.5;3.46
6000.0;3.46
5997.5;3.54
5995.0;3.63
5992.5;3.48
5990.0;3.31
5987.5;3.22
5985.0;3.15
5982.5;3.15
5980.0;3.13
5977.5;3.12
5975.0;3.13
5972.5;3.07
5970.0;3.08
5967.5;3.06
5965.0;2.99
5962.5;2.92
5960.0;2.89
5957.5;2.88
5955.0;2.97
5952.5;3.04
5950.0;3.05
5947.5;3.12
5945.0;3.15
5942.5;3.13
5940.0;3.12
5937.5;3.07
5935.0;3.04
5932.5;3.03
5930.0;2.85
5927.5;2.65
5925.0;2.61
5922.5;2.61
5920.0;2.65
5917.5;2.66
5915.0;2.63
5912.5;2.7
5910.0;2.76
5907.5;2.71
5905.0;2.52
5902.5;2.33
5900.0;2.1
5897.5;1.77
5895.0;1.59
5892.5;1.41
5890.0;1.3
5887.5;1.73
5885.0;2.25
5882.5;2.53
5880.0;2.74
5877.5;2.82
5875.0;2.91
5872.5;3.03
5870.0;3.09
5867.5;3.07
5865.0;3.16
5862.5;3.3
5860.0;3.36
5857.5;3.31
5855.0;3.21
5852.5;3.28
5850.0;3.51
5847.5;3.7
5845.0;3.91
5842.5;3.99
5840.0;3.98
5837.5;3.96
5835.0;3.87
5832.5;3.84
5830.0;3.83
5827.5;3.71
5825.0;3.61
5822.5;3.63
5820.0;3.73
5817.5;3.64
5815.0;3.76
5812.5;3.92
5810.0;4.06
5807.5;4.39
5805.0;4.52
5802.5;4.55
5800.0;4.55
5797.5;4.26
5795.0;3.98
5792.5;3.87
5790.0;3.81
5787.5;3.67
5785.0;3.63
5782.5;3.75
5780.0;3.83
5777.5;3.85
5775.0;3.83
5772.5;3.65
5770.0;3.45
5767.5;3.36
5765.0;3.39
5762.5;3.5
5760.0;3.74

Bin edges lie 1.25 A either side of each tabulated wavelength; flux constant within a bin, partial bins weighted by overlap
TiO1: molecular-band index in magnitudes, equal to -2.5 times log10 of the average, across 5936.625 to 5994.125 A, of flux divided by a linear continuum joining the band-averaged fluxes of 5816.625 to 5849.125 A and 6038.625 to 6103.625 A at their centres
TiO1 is 0.250 mag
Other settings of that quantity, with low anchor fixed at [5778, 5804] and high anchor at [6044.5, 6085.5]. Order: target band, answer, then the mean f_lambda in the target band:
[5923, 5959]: 0.316 mag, 2.97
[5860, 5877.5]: 0.275 mag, 3.09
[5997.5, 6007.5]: 0.152 mag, 3.45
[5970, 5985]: 0.262 mag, 3.12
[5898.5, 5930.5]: 0.467 mag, 2.59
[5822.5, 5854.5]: 0.067 mag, 3.75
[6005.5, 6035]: 0.118 mag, 3.56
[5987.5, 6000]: 0.149 mag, 3.46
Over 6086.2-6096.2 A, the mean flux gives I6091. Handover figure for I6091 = 4.18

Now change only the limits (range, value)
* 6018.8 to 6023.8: 3.48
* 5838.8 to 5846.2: 3.96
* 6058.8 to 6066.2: 3.87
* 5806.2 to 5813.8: 4.12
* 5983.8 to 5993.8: 3.29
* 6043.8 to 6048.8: 3.86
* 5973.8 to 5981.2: 3.13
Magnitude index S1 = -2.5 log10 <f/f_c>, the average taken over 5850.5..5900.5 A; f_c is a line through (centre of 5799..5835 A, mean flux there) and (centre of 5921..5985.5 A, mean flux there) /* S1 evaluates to 0.34 mag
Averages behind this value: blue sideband 3.97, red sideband 3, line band 2.62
